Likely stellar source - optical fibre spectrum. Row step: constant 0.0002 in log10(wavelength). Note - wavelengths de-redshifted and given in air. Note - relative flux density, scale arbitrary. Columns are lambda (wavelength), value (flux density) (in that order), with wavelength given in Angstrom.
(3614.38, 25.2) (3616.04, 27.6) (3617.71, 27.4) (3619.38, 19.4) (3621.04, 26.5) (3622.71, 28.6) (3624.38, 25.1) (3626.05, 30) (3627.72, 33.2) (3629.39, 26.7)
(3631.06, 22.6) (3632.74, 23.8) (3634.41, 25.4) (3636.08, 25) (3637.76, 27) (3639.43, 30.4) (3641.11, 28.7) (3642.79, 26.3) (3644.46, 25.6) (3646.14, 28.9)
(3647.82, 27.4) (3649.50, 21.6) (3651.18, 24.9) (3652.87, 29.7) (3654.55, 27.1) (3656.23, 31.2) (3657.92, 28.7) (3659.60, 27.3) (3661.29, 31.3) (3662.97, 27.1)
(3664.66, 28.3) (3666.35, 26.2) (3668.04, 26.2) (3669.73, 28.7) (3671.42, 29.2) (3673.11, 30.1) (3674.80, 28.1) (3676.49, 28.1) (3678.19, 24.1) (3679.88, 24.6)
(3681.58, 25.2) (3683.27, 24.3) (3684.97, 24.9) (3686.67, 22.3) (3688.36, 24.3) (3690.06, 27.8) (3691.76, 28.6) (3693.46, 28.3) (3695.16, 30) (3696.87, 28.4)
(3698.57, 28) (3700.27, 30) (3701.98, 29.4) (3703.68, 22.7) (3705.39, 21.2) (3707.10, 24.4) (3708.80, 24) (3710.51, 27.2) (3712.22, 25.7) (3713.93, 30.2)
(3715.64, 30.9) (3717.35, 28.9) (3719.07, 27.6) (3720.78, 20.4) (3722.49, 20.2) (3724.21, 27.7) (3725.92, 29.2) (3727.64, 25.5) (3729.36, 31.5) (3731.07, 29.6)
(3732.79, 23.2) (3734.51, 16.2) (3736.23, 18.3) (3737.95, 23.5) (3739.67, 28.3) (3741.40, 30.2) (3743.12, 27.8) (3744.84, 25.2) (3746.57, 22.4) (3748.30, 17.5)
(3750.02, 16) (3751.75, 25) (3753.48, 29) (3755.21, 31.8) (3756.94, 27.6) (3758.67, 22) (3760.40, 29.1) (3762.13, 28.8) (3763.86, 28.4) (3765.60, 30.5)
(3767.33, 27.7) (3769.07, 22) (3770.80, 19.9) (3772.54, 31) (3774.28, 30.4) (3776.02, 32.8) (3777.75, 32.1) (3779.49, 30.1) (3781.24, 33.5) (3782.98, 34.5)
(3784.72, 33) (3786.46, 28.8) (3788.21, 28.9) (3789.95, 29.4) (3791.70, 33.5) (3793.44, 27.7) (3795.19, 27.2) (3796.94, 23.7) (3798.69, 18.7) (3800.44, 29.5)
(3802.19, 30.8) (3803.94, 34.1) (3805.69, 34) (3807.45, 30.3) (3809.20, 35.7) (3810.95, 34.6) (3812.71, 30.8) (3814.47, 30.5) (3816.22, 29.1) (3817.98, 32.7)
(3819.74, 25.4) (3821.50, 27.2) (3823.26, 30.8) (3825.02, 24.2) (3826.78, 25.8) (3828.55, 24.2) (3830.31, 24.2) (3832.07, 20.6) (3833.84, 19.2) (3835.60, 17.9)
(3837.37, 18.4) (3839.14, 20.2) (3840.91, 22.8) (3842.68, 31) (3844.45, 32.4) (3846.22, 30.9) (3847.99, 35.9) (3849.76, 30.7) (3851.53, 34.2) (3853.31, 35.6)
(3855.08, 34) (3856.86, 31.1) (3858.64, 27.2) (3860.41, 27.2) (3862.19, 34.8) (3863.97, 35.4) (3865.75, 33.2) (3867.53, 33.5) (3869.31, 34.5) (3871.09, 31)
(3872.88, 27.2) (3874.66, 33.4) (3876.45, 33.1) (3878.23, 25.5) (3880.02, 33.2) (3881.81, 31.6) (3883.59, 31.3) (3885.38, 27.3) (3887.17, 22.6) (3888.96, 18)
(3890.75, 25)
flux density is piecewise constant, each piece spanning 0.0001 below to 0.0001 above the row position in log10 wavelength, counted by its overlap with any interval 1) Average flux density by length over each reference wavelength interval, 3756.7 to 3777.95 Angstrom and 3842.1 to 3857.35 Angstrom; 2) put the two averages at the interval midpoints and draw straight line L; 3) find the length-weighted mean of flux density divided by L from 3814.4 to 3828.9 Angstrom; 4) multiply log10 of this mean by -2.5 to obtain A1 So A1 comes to 0.13 mag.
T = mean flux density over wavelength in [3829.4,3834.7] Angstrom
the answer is 21.4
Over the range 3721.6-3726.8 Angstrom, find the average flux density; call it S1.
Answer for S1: 25.7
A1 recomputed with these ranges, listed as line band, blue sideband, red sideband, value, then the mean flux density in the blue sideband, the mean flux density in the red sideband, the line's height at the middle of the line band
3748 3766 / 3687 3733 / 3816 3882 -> 0.06 mag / 26.9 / 28.9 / 27.5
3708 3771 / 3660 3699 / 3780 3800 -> 0.10 mag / 27.1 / 29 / 28.1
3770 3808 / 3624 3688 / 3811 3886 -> -0.05 mag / 27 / 29.1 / 28.4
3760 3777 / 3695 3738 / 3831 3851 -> -0.09 mag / 25.9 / 25.6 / 25.8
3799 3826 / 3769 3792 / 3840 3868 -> 0.02 mag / 30.2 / 31.8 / 30.9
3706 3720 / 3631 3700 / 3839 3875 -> 0.04 mag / 27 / 31.4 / 28.1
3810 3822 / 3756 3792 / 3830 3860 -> -0.07 mag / 29.2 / 27.5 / 28.2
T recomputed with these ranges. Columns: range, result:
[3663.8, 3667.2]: 27.2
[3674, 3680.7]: 26.2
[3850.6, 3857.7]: 33.7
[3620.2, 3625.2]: 26.7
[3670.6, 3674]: 29.7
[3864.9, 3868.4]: 33.4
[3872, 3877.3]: 31.2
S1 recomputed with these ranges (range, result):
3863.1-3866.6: 34.3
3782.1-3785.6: 33.8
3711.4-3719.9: 28.7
